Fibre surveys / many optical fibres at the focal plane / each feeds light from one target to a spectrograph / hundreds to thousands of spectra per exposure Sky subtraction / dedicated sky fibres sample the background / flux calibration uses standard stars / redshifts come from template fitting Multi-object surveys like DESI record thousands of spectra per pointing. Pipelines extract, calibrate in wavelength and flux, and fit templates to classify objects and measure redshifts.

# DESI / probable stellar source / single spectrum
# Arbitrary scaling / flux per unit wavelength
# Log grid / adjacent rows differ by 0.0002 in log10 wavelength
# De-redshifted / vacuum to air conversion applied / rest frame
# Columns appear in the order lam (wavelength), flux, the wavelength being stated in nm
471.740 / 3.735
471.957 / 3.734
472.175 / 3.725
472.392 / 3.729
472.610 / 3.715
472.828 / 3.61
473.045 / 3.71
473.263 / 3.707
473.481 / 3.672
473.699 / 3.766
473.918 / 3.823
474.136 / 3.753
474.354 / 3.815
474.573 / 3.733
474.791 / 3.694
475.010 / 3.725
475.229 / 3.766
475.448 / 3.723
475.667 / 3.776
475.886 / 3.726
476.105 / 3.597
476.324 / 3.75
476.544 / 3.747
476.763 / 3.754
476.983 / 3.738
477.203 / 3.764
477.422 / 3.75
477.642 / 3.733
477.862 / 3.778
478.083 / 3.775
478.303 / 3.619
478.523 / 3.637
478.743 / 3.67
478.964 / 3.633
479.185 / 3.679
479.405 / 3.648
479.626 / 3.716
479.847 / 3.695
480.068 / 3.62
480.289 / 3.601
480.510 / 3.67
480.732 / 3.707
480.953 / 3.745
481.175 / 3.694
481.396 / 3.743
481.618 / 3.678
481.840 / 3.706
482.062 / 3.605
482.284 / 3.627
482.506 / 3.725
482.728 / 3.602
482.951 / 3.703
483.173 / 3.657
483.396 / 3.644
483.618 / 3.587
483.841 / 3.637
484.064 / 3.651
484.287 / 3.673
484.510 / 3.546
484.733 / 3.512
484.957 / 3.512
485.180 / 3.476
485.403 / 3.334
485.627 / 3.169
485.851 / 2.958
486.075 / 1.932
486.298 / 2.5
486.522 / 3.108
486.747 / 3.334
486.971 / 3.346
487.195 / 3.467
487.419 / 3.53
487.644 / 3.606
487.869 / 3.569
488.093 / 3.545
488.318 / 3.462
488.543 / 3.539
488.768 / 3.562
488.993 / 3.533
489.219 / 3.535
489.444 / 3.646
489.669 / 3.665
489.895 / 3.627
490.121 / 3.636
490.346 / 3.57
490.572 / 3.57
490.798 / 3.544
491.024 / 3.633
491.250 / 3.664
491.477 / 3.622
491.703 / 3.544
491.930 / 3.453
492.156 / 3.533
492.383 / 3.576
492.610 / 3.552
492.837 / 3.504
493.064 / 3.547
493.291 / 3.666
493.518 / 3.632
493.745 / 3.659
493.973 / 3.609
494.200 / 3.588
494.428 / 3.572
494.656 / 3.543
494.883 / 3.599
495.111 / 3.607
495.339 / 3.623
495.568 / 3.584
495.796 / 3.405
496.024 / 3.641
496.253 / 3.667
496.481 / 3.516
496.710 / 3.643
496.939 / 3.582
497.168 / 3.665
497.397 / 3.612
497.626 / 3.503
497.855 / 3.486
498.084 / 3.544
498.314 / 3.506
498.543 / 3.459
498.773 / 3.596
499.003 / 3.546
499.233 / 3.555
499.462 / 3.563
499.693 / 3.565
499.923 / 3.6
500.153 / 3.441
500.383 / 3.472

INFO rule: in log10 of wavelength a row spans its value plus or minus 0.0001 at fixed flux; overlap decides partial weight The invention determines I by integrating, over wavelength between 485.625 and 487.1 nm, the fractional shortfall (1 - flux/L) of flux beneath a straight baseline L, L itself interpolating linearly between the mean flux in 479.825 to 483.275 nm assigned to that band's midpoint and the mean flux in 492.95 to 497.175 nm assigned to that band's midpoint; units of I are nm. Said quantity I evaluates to 0.30 nm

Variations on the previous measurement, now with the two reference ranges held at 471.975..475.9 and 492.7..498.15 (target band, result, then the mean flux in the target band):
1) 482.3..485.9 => 0.12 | 3.54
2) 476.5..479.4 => -0.01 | 3.71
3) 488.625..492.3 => 0.04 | 3.58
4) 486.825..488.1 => 0.05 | 3.51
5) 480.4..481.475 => -0.01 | 3.71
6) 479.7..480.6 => 0.01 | 3.65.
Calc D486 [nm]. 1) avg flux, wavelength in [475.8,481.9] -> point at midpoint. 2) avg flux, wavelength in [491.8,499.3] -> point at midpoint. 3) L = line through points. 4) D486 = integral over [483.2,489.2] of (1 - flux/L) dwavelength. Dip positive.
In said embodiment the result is 0.43 nm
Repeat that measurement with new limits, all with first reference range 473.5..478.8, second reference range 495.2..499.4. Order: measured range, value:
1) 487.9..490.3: 0.04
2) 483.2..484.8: 0.03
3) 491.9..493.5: 0.02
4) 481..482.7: 0.00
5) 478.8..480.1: 0.01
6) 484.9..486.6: 0.31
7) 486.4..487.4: 0.09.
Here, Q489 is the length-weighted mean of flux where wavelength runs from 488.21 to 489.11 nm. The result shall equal 3.52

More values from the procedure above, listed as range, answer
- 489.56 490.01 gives 3.64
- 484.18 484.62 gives 3.61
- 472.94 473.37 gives 3.71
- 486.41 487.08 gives 3.26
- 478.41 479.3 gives 3.66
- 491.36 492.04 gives 3.54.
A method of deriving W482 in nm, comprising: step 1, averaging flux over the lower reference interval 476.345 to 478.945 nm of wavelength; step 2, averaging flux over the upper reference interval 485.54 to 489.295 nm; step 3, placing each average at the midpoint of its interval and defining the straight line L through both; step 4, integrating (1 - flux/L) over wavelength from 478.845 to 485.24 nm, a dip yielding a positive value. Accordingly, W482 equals -0.23 nm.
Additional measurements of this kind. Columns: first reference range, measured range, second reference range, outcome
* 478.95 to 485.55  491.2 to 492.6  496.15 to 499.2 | 0.01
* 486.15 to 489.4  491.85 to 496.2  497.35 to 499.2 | -0.13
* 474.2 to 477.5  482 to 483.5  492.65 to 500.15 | 0.01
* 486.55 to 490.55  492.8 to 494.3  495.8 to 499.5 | -0.02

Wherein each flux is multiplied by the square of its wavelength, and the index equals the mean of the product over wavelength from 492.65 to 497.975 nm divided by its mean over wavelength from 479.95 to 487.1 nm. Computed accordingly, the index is 1.09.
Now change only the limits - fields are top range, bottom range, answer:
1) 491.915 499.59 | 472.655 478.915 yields 1.04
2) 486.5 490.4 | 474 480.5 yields 0.99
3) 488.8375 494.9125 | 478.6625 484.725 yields 1.02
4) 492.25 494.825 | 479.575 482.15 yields 1.03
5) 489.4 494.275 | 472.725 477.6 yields 1.03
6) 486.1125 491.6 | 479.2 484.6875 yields 0.98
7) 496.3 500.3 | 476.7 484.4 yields 1.04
